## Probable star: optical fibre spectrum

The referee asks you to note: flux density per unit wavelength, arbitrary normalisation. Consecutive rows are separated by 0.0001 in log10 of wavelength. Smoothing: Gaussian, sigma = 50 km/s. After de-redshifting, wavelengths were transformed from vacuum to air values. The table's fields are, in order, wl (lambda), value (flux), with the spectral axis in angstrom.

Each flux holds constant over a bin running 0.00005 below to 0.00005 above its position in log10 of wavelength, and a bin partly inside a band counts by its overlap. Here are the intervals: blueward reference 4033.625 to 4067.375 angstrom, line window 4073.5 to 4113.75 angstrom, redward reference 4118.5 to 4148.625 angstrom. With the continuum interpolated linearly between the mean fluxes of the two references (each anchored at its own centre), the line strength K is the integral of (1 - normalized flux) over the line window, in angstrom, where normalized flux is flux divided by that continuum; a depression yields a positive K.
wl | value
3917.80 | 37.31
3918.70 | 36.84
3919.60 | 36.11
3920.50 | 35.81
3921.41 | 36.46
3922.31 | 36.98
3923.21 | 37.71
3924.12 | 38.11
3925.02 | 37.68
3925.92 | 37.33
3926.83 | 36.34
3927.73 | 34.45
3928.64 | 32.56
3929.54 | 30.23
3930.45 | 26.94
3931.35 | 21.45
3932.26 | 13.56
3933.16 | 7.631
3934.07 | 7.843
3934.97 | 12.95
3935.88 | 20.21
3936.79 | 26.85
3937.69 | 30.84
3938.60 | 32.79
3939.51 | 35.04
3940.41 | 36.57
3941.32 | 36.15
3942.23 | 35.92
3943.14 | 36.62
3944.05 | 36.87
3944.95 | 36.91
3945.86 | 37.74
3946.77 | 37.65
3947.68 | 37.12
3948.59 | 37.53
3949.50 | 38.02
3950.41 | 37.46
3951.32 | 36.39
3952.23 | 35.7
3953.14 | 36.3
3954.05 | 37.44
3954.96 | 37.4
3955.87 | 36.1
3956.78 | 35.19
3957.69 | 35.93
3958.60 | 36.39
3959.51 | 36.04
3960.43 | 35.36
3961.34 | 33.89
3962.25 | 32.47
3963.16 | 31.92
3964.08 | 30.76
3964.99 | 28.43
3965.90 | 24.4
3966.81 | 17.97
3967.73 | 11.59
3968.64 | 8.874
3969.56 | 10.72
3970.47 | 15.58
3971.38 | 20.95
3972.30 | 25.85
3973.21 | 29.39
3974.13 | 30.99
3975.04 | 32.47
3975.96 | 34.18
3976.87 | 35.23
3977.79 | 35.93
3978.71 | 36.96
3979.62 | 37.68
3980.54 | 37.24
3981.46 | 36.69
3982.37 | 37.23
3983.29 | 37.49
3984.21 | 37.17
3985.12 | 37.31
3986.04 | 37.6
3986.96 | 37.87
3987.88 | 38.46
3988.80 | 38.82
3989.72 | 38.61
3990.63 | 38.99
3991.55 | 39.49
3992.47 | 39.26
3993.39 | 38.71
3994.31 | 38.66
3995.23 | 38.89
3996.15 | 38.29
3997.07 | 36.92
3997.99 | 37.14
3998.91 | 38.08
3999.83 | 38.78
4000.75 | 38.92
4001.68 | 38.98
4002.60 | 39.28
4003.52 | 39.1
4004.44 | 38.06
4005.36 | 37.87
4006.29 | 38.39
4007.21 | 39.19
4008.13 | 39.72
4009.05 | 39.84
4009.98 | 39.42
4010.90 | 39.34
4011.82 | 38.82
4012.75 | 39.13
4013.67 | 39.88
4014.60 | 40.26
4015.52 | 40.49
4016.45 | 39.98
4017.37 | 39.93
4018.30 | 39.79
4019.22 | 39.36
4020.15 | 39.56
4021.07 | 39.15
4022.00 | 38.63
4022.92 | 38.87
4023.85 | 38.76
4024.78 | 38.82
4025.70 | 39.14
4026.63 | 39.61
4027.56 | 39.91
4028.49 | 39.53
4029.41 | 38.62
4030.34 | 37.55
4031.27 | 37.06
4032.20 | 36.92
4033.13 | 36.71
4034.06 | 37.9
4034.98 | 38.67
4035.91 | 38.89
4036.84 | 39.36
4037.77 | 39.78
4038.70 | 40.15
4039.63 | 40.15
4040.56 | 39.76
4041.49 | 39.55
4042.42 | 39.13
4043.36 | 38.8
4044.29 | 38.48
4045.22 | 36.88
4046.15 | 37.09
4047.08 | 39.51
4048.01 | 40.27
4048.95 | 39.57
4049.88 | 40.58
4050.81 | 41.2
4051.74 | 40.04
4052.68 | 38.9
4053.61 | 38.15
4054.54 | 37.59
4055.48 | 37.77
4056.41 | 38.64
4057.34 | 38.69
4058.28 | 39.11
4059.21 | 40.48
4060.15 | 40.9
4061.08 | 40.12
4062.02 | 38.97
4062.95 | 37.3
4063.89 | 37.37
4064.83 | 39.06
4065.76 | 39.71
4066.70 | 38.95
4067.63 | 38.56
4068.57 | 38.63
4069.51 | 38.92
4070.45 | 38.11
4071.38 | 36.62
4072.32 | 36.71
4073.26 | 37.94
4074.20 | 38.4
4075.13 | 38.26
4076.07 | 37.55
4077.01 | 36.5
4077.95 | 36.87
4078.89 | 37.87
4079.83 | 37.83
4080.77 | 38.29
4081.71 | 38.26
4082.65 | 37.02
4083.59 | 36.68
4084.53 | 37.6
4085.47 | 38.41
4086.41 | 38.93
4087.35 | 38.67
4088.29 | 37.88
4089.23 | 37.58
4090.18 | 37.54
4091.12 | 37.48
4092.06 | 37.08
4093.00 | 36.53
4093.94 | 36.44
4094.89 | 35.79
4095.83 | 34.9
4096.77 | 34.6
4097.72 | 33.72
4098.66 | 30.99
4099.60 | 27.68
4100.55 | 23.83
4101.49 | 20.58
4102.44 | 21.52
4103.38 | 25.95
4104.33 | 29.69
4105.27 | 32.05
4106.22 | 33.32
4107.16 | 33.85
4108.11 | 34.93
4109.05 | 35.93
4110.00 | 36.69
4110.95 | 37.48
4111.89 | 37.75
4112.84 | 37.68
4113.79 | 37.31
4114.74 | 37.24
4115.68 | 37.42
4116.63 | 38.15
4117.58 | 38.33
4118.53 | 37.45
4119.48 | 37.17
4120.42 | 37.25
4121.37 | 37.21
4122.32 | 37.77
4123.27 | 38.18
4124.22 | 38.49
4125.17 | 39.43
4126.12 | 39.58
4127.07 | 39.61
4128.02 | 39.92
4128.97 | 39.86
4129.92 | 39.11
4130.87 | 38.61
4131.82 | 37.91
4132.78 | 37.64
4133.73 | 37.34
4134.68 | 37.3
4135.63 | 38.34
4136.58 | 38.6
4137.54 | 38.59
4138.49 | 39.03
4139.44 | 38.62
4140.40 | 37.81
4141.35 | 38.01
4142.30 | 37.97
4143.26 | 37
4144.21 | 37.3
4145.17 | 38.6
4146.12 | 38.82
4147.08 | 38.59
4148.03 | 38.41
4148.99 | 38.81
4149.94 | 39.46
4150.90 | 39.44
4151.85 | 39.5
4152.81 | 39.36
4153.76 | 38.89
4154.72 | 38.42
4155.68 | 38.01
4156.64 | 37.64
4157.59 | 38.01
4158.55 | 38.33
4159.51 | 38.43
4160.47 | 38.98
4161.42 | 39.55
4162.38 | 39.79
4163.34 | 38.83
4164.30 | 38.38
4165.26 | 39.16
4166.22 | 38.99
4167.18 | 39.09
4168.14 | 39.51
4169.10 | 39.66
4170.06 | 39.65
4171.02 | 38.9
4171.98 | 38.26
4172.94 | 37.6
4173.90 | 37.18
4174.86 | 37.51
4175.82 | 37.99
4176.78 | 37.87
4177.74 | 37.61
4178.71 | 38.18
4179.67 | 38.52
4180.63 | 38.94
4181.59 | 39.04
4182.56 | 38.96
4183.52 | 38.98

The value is 3.9 angstrom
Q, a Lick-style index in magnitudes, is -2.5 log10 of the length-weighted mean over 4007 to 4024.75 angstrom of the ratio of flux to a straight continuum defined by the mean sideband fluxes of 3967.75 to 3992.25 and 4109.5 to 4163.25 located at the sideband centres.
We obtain -0.17 mag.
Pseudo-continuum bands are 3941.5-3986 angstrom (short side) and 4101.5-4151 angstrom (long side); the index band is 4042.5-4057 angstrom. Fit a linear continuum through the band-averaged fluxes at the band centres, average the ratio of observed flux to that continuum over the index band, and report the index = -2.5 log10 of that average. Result -0.12 mag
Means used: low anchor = 32.6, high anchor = 36.9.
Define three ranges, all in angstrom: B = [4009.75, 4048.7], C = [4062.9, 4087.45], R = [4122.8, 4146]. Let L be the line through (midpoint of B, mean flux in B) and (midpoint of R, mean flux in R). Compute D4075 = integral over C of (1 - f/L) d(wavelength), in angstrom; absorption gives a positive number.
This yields 0.52 angstrom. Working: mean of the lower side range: 39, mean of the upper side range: 38.5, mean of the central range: 38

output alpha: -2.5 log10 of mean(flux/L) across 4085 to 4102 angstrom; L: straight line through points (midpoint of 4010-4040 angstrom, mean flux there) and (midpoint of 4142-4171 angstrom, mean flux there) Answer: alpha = 0.14 mag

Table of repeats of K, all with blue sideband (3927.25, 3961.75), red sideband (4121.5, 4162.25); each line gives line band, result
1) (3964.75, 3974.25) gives 3.7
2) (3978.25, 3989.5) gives -1.5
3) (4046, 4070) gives -2.3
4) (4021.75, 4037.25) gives -1.7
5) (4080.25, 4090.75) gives -0.4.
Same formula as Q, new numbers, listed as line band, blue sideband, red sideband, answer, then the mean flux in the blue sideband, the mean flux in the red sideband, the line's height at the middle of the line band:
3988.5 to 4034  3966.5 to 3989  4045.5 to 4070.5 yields -0.15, 30.4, 39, 34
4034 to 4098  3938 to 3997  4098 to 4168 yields -0.08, 33.8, 36.9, 35.6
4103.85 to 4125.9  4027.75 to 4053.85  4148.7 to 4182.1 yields 0.06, 38.9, 38.7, 38.8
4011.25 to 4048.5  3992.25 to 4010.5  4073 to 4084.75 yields -0.02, 38.7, 37.6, 38.3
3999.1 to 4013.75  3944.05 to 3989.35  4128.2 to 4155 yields -0.15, 32.8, 38.5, 34.1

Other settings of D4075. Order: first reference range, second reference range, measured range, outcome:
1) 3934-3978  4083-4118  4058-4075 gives -2.5 angstrom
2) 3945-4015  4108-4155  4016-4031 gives -1.4 angstrom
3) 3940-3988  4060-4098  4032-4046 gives -1.1 angstrom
